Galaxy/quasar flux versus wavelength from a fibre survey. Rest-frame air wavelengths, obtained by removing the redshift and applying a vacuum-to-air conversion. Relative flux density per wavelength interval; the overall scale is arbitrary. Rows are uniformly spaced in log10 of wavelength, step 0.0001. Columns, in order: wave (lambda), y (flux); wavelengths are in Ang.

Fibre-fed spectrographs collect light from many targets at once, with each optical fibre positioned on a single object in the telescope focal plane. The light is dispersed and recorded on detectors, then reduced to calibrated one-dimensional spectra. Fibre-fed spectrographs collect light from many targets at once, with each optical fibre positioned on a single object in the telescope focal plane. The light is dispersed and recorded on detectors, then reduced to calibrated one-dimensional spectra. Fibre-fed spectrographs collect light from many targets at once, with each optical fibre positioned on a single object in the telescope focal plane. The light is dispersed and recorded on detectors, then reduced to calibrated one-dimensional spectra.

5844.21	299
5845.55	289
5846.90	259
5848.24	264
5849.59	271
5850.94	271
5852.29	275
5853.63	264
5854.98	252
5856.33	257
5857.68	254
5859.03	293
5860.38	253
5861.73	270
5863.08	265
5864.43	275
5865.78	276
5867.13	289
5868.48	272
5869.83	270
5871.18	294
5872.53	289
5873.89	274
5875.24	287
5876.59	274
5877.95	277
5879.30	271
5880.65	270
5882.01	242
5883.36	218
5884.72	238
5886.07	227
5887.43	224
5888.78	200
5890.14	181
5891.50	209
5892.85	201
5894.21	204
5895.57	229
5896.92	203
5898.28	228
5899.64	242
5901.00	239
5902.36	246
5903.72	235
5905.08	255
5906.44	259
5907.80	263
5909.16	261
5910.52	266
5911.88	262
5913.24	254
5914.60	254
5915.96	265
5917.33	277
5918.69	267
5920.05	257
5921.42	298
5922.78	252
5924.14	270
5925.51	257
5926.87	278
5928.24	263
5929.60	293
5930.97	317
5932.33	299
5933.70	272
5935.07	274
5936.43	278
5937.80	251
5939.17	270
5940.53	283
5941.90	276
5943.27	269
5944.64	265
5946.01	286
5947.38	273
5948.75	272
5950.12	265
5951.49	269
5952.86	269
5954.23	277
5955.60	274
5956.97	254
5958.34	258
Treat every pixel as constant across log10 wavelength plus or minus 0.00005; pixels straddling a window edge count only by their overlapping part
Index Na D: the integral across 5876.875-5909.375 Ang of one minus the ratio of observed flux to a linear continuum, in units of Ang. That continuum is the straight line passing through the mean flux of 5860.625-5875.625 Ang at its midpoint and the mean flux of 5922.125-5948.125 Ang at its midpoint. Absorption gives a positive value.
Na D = 5.0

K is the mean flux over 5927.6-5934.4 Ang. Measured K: 289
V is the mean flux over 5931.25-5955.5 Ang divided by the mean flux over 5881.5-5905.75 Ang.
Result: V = 1.23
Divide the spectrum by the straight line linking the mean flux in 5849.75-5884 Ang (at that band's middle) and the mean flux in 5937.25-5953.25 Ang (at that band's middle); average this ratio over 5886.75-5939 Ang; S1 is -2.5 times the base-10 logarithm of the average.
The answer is 0.07 mag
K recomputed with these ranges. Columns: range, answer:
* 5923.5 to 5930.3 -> 272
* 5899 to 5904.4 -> 240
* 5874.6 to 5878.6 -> 279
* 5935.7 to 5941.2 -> 271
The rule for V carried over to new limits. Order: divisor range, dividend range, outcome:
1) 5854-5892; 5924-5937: 1.09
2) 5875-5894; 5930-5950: 1.18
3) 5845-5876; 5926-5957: 1.01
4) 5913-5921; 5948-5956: 1.03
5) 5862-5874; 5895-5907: 0.85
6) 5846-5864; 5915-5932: 1.03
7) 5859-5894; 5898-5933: 1.04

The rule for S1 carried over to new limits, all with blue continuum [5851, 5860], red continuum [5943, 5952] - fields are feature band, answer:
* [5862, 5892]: 0.046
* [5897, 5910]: 0.097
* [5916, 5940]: -0.018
